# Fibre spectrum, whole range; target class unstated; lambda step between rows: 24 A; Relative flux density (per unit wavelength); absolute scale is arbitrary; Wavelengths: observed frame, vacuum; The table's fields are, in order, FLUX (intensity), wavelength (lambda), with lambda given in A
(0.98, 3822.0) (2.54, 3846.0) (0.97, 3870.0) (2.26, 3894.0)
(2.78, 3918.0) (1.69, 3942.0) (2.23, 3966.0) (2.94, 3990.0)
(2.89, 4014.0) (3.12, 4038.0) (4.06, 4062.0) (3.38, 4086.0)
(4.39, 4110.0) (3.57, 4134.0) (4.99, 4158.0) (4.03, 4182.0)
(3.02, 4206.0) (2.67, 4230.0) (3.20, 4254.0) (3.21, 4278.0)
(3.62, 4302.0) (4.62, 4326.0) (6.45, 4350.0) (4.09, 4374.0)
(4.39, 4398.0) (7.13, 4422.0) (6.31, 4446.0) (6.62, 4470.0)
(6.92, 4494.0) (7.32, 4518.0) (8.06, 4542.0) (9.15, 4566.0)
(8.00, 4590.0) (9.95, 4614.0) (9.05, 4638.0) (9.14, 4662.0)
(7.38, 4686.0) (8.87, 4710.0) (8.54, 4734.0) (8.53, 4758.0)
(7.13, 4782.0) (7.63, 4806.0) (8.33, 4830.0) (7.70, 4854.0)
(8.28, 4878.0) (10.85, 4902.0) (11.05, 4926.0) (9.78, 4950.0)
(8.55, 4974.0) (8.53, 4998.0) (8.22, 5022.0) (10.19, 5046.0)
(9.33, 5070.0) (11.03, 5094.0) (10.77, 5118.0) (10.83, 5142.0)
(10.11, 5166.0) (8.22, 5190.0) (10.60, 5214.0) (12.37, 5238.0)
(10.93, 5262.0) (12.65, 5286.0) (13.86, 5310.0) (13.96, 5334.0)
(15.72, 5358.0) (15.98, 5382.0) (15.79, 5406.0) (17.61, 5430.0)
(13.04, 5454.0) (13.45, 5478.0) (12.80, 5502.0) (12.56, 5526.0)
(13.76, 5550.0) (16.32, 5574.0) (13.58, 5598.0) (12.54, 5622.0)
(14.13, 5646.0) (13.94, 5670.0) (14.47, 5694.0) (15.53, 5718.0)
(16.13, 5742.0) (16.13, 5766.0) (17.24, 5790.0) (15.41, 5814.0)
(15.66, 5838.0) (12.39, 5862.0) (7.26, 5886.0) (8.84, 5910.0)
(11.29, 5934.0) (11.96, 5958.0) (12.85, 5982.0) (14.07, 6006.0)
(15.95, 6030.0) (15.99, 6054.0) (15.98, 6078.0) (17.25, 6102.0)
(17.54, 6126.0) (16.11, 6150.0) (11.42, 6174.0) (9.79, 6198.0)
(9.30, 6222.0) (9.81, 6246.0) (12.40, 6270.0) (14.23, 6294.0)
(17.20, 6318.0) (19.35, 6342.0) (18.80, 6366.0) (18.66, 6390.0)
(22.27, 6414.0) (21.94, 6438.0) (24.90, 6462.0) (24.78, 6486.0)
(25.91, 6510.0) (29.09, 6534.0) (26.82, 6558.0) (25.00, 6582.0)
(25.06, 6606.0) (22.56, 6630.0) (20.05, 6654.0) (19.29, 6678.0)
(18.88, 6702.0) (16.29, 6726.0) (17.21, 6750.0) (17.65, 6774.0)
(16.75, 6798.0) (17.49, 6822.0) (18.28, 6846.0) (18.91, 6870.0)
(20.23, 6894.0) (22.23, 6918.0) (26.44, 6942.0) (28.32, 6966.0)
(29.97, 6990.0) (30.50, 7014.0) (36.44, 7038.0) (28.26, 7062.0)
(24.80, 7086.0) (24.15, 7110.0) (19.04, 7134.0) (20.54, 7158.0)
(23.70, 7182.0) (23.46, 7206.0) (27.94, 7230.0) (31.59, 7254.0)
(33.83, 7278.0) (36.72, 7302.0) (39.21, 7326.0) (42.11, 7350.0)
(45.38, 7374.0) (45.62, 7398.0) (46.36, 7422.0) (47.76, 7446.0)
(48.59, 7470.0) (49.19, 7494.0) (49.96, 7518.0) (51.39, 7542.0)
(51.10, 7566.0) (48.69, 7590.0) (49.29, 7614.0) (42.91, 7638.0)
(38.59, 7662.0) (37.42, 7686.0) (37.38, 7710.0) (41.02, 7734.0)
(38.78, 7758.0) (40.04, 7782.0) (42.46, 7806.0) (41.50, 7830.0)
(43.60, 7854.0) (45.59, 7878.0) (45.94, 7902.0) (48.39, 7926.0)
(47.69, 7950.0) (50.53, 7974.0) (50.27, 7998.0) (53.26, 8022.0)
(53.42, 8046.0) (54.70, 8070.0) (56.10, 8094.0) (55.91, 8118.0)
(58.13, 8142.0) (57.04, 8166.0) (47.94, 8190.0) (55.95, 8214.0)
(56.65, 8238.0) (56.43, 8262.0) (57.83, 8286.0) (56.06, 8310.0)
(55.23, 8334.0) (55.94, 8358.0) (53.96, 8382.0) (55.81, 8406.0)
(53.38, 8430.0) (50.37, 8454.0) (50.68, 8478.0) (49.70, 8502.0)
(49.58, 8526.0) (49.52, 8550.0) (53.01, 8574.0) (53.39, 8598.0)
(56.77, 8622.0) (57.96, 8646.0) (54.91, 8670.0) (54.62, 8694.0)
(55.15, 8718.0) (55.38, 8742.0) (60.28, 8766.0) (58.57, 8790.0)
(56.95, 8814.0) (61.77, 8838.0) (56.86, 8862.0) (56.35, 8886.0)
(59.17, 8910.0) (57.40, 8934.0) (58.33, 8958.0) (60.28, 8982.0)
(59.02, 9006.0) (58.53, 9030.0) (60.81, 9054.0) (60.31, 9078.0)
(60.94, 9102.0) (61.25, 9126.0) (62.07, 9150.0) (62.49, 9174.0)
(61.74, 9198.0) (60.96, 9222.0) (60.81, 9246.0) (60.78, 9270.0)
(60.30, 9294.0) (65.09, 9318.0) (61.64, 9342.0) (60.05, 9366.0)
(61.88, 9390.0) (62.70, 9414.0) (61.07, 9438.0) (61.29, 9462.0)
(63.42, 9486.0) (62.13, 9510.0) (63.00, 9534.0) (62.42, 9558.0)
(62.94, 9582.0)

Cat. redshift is 0.00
